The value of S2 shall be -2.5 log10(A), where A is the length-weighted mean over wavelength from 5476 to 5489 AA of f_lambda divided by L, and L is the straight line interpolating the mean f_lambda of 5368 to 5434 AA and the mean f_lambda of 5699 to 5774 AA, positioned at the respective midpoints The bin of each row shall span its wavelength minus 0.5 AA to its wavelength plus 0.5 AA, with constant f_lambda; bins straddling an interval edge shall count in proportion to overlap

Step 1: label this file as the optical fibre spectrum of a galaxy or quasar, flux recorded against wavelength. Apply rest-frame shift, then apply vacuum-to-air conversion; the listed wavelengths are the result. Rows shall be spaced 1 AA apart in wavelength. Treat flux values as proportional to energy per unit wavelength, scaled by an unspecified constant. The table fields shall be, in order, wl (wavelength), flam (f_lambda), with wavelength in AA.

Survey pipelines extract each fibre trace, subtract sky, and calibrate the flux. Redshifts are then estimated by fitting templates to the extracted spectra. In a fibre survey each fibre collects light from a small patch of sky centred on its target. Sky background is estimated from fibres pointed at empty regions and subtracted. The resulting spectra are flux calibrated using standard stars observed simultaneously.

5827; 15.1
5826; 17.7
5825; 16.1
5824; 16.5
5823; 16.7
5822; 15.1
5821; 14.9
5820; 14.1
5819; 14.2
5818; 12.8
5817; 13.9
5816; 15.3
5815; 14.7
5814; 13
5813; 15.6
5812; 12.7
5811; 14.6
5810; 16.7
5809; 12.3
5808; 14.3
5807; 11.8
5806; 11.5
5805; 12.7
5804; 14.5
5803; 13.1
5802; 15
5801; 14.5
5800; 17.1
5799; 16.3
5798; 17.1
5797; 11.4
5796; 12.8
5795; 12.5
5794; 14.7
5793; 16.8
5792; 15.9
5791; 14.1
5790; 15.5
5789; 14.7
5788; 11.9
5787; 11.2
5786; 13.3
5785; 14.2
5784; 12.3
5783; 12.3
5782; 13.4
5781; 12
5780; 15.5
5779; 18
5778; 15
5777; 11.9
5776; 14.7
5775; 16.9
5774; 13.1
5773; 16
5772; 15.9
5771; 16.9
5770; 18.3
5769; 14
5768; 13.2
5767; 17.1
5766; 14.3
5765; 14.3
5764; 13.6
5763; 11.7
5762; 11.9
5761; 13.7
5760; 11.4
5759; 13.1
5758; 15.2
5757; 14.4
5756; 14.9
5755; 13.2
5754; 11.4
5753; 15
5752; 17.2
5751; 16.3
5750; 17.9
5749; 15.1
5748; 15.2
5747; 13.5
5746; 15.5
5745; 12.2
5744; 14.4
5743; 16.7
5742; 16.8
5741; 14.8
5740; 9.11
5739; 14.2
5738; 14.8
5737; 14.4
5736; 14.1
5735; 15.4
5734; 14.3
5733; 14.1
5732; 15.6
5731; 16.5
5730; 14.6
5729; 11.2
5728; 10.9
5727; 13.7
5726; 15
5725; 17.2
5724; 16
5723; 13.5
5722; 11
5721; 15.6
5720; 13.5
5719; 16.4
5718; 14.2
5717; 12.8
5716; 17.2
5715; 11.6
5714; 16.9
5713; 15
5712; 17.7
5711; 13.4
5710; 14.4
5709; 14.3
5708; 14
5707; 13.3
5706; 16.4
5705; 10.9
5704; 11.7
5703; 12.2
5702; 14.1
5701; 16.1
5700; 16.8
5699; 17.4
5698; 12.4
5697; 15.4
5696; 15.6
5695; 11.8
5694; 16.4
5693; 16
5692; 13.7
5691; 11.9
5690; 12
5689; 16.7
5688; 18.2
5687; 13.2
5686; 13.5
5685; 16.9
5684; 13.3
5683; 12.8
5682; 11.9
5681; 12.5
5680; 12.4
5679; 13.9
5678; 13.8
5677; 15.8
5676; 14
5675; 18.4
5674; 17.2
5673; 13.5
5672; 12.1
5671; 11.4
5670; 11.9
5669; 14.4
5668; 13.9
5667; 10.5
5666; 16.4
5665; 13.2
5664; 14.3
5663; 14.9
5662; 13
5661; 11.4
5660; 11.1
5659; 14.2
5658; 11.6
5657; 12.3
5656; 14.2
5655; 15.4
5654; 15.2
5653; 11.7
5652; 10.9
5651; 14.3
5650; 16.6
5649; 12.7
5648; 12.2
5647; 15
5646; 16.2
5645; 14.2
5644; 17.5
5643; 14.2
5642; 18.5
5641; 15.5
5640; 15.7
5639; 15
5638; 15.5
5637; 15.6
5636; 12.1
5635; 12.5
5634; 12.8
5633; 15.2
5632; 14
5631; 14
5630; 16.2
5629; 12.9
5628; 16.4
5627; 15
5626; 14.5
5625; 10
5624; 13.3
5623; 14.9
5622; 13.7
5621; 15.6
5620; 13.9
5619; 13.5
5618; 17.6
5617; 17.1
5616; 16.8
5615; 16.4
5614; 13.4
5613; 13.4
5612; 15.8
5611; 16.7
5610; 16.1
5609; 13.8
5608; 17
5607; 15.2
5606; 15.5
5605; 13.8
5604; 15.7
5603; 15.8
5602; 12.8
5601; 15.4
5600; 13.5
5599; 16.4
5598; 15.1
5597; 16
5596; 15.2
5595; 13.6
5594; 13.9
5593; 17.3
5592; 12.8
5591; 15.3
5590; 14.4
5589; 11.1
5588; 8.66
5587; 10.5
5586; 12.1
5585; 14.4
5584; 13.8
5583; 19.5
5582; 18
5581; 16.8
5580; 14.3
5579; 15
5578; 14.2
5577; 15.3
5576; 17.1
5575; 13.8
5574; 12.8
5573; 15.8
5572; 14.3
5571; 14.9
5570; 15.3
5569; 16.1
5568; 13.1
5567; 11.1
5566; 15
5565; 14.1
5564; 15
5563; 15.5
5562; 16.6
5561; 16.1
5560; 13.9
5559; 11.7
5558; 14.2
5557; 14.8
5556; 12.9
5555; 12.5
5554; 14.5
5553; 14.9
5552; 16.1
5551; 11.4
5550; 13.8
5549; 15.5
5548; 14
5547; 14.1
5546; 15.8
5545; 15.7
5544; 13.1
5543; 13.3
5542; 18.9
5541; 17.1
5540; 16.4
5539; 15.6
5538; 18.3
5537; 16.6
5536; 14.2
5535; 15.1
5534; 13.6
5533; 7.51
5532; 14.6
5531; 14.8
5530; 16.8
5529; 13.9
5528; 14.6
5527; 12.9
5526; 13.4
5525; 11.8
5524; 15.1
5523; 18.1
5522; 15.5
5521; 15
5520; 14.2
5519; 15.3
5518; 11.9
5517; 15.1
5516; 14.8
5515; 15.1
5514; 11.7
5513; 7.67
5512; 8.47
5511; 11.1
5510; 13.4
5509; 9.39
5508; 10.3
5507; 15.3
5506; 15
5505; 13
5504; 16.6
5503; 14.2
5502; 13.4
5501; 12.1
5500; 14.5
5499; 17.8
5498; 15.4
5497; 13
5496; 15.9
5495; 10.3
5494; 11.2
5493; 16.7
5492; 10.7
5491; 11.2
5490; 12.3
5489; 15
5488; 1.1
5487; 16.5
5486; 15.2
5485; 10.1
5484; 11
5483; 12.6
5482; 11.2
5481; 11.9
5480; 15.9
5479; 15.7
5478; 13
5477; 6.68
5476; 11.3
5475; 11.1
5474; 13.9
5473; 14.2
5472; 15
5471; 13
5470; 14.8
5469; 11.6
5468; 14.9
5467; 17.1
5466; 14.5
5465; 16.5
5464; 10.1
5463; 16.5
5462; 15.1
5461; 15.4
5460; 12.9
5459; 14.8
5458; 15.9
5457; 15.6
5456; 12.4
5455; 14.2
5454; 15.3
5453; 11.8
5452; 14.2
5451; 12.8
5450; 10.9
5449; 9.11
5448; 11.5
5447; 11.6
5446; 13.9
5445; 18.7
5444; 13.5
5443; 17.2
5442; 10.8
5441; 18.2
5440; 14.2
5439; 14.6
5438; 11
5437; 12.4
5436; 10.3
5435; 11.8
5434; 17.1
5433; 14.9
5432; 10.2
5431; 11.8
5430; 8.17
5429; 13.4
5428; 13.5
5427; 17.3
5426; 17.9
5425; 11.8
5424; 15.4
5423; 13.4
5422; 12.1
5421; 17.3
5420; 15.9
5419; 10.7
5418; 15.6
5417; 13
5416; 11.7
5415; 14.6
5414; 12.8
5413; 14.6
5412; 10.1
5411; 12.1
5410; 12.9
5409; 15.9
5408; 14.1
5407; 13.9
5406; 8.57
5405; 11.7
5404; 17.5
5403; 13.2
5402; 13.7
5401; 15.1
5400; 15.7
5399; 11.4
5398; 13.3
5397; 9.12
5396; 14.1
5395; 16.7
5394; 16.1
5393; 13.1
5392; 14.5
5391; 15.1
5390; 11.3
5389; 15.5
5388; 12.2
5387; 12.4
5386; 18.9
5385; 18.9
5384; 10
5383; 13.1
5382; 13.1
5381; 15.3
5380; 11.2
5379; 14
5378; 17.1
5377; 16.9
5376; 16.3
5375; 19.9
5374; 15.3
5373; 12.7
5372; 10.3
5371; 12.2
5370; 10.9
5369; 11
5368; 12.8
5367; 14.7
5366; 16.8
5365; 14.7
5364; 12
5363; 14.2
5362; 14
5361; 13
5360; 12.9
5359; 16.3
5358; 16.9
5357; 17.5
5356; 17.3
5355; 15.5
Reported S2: 0.18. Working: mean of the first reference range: 13.7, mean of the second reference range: 14.5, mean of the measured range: 11.8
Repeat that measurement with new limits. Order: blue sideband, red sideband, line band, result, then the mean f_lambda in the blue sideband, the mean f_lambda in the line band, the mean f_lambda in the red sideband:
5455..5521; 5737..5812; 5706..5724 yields -0.03 mag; 13.2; 14.5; 14.3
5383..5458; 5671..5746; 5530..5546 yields -0.09 mag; 13.6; 15.1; 14.3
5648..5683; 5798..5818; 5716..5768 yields -0.03 mag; 13.5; 14.3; 14.2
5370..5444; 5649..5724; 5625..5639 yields -0.02 mag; 13.8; 14.2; 14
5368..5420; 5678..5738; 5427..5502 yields 0.05 mag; 13.7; 13.3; 14.3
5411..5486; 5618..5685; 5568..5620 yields -0.07 mag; 13.5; 14.9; 14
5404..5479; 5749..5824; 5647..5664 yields 0.06 mag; 13.5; 13.3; 14.3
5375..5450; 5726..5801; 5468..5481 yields 0.07 mag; 13.8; 13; 14.4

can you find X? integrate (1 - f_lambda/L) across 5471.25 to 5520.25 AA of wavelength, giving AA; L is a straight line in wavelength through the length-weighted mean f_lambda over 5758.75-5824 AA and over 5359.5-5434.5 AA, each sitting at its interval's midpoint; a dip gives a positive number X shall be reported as 3.8 AA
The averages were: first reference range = 13.8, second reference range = 14.2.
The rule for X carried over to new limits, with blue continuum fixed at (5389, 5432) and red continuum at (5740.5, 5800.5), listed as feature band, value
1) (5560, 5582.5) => -1.62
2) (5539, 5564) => -1.44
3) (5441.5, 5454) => 0.51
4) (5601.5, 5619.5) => -1.63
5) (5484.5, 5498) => 1.38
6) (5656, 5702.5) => 0.82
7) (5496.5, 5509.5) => -0.04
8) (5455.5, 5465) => -0.51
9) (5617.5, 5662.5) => -0.06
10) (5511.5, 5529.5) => 0.34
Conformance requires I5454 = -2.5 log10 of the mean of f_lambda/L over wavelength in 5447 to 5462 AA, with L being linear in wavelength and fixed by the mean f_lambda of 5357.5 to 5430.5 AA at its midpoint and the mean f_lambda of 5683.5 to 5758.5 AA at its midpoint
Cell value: 0.05 mag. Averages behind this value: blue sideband 13.9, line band 13.3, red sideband 14.5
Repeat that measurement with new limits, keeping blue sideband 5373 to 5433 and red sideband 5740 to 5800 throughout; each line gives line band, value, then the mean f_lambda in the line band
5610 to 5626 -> -0.047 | 14.8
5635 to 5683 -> 0.023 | 14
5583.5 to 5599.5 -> 0.030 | 13.8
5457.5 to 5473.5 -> -0.040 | 14.5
